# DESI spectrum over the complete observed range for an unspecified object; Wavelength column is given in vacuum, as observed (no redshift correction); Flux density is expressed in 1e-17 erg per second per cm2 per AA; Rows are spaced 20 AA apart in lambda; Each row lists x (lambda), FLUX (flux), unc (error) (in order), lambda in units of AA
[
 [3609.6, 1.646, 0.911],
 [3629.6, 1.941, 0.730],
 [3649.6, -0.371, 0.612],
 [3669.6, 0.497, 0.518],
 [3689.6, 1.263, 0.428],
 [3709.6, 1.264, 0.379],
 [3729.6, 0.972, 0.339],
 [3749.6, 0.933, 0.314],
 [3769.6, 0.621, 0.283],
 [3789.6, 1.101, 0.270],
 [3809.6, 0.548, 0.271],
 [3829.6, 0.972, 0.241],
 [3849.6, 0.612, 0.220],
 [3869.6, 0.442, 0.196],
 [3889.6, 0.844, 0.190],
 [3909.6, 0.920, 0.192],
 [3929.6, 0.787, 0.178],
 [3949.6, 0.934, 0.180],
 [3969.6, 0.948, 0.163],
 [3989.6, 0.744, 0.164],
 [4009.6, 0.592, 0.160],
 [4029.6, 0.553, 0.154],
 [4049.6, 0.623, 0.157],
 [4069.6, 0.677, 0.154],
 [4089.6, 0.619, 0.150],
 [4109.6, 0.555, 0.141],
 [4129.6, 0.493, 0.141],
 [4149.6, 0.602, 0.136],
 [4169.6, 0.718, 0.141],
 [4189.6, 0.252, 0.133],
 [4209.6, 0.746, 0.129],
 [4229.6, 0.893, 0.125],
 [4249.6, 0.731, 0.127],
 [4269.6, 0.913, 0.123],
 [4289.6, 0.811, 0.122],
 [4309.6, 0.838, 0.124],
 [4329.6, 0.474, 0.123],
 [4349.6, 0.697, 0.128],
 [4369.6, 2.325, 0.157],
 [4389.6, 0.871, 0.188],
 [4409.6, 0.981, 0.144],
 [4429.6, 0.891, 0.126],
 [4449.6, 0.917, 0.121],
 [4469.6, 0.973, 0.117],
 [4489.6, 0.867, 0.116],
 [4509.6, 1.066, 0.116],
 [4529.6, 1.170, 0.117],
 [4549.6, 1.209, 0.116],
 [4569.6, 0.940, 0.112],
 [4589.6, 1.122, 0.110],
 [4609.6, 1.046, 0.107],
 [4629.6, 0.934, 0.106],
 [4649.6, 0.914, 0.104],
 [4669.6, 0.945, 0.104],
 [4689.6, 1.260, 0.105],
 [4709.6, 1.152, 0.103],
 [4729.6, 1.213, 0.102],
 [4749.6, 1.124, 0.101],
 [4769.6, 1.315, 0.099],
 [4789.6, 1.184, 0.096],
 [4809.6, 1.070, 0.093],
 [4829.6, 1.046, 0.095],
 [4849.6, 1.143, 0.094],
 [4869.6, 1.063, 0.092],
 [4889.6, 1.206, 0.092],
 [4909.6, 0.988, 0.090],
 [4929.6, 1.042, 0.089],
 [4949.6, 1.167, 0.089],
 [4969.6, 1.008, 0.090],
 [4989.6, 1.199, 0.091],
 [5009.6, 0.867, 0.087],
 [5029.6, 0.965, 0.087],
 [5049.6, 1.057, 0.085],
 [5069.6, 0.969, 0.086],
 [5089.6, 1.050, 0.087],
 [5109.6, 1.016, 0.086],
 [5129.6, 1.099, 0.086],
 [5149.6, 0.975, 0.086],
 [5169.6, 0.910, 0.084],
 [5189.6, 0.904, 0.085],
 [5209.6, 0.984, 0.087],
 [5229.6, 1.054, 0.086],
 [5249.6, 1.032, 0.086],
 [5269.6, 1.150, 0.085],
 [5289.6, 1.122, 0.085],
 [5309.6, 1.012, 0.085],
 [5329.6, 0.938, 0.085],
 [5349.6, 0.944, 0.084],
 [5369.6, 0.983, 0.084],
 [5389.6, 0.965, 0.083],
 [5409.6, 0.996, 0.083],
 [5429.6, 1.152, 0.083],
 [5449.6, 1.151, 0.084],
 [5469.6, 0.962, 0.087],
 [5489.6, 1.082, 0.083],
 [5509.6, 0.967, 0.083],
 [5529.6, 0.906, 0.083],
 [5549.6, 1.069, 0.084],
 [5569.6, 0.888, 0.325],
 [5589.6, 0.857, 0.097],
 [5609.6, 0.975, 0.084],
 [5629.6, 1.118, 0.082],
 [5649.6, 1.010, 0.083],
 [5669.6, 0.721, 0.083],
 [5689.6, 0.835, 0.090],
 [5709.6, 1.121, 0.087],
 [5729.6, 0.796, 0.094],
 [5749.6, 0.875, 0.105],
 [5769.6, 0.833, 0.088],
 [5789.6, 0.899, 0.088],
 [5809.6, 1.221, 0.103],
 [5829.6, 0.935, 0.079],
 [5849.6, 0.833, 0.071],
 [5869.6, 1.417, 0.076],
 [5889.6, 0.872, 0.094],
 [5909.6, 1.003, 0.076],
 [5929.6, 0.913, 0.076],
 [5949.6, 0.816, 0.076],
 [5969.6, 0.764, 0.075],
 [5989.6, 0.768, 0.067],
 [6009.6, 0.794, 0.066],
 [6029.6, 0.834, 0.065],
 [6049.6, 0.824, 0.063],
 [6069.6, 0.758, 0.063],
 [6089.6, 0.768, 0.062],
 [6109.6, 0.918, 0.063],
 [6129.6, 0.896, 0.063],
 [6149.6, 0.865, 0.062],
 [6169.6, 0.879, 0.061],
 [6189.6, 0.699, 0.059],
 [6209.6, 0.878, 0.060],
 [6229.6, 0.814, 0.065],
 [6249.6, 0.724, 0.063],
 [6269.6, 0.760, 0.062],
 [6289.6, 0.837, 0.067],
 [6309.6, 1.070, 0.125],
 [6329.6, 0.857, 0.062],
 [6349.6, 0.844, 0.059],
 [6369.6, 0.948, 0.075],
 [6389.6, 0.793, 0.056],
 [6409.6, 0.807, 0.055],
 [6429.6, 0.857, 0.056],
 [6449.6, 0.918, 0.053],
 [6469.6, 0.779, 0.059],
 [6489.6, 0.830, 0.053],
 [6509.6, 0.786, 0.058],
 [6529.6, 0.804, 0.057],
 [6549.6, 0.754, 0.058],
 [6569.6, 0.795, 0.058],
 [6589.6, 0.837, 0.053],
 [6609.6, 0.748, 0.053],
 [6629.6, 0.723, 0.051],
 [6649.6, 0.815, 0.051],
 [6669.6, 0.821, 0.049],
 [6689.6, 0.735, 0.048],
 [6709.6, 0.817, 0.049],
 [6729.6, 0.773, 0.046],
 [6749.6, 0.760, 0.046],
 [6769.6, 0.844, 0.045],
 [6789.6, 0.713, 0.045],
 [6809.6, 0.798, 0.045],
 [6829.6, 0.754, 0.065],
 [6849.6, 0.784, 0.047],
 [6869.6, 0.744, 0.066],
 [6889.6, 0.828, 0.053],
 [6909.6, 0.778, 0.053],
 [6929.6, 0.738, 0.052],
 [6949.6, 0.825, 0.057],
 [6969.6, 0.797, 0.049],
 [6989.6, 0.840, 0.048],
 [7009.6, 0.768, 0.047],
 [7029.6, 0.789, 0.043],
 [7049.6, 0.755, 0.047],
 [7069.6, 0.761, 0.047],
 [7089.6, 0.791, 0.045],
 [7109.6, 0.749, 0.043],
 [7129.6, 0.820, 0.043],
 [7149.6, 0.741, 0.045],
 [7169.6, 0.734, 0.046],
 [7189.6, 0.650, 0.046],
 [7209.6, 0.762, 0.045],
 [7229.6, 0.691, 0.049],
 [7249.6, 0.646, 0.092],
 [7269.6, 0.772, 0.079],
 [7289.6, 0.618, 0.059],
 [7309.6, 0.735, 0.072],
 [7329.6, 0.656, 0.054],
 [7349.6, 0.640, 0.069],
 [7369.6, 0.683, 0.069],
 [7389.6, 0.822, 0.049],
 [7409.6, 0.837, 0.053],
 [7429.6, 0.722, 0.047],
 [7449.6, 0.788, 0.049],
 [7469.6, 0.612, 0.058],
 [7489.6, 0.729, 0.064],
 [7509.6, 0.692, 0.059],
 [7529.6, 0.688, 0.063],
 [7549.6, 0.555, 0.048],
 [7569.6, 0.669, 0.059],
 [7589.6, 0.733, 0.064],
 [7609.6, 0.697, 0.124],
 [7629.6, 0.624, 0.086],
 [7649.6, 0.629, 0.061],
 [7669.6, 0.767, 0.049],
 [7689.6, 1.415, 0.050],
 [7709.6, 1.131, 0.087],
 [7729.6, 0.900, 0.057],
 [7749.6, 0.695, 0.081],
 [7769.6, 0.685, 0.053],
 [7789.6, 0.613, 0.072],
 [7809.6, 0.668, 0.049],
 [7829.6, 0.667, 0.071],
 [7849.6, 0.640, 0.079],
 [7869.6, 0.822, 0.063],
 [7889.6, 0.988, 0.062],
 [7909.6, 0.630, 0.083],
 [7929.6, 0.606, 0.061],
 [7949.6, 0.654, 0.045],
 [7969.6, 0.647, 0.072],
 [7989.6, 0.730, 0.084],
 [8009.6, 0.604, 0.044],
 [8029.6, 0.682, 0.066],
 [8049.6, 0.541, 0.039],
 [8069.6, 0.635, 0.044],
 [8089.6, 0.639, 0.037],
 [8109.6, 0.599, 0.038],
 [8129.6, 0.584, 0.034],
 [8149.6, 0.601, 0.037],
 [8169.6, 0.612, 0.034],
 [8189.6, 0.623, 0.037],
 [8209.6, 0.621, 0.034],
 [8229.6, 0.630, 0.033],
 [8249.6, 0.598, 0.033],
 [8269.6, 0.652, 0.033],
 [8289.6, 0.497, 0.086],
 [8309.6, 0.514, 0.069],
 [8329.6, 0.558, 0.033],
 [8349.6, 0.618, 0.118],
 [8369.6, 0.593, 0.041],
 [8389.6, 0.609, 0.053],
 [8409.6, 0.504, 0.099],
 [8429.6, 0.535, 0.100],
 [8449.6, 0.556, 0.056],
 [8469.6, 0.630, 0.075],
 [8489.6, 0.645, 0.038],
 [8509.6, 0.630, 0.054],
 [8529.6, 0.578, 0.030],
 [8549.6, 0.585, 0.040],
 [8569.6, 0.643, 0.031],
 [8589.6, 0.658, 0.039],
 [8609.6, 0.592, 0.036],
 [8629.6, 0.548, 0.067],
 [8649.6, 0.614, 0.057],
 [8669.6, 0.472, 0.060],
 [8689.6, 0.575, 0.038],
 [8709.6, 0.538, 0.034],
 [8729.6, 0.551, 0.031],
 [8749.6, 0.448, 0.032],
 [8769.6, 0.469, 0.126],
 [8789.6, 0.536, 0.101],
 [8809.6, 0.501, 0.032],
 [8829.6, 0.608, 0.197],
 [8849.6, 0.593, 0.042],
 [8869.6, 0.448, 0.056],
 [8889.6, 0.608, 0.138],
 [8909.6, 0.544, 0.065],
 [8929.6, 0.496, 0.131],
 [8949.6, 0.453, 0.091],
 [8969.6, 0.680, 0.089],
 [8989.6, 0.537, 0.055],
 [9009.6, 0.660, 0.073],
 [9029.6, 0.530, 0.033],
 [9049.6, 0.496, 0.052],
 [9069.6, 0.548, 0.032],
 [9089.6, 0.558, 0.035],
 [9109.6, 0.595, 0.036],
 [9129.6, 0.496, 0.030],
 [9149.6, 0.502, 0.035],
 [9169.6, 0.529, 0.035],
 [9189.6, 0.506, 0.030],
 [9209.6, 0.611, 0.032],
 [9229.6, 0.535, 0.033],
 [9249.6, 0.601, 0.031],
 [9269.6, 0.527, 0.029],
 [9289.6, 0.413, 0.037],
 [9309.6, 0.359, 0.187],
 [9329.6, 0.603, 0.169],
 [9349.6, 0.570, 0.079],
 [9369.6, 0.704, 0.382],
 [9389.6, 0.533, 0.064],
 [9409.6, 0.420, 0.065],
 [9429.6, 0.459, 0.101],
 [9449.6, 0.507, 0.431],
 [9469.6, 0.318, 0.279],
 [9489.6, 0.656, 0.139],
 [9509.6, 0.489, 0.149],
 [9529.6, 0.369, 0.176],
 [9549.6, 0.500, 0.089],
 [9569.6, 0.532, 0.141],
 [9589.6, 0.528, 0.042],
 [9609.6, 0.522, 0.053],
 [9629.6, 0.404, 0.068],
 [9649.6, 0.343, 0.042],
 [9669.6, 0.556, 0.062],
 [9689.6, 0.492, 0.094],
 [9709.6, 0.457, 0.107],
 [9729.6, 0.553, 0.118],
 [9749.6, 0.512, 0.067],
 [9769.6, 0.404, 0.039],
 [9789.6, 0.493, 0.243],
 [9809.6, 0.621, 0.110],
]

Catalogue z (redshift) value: 0.173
